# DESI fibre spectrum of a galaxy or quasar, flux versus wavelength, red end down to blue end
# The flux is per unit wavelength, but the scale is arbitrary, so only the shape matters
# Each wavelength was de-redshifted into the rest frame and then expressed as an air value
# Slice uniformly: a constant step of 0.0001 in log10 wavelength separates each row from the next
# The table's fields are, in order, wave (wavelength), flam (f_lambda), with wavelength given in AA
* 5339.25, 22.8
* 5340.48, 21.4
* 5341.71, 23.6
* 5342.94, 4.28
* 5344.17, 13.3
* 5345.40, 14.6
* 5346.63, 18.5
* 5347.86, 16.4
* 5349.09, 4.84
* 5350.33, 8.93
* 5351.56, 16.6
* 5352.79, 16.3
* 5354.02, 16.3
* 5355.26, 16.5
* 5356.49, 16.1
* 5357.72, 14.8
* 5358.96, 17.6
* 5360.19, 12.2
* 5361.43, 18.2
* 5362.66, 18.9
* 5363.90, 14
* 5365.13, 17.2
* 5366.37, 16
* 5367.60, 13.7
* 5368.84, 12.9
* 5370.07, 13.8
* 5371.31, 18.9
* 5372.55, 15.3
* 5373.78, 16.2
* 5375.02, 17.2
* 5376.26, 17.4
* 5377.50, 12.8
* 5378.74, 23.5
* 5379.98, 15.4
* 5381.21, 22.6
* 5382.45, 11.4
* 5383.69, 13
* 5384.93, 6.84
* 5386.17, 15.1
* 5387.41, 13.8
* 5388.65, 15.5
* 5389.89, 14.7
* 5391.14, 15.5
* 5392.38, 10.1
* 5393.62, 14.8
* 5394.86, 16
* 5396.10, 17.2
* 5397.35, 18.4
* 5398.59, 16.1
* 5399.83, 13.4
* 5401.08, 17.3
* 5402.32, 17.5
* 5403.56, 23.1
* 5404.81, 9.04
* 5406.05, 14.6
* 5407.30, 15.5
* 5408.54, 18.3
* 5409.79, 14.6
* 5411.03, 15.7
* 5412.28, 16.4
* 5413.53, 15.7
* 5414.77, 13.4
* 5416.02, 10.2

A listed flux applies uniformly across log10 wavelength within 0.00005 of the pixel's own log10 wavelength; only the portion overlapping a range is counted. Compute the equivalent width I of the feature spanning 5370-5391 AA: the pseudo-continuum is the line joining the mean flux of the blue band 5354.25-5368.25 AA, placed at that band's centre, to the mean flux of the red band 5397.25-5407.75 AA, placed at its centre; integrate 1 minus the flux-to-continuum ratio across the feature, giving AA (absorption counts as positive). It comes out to 0.6 AA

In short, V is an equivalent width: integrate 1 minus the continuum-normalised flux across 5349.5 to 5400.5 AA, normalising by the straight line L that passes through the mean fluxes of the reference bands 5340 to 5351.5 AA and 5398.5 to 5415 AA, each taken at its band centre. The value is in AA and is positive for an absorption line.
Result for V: -1.68 AA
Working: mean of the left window 14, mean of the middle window 15.4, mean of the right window 15.8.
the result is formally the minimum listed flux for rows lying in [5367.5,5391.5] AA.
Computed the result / 6.84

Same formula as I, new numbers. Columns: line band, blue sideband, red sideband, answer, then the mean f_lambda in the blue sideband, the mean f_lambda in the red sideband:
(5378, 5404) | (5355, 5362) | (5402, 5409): 0.7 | 15.9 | 16.3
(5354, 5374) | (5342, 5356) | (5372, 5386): -1.6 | 13.6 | 15.6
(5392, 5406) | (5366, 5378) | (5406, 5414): 0.0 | 15.4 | 15.9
